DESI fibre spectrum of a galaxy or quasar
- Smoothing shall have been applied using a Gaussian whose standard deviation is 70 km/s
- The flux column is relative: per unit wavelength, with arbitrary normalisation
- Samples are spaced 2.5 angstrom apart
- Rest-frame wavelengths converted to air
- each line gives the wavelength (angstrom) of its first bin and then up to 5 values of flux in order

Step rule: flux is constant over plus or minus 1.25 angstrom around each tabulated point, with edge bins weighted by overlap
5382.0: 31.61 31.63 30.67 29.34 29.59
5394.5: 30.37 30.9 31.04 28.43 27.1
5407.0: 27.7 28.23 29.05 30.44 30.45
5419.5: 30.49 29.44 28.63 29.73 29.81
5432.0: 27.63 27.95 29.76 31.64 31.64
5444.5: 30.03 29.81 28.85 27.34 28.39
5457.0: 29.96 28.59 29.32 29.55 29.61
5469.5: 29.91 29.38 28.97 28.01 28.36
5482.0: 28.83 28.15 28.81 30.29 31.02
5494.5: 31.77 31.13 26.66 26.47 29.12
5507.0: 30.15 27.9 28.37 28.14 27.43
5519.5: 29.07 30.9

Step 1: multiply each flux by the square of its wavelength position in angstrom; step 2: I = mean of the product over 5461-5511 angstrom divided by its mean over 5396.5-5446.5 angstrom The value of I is 1.0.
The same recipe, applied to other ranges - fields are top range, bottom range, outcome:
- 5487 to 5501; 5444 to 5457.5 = 1.05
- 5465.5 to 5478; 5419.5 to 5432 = 1.01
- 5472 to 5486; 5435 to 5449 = 0.95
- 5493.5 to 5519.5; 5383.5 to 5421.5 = 1.00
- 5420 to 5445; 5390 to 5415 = 1.02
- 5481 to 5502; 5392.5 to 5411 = 1.04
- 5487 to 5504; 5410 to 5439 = 1.03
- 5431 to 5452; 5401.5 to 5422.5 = 1.03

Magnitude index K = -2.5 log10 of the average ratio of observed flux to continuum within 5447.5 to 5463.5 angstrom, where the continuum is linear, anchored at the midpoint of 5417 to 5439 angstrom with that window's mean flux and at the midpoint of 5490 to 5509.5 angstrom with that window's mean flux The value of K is 0.02 mag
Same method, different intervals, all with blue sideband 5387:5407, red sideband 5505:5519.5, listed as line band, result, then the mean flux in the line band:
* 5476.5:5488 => 0.01 mag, 28.5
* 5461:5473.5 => -0.02 mag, 29.5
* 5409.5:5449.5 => -0.02 mag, 29.7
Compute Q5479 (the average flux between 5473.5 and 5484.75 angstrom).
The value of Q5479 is 28.5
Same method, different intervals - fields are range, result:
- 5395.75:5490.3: 29.3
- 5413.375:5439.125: 29.5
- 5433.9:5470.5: 29.5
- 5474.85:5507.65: 29.1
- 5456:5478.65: 29.2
